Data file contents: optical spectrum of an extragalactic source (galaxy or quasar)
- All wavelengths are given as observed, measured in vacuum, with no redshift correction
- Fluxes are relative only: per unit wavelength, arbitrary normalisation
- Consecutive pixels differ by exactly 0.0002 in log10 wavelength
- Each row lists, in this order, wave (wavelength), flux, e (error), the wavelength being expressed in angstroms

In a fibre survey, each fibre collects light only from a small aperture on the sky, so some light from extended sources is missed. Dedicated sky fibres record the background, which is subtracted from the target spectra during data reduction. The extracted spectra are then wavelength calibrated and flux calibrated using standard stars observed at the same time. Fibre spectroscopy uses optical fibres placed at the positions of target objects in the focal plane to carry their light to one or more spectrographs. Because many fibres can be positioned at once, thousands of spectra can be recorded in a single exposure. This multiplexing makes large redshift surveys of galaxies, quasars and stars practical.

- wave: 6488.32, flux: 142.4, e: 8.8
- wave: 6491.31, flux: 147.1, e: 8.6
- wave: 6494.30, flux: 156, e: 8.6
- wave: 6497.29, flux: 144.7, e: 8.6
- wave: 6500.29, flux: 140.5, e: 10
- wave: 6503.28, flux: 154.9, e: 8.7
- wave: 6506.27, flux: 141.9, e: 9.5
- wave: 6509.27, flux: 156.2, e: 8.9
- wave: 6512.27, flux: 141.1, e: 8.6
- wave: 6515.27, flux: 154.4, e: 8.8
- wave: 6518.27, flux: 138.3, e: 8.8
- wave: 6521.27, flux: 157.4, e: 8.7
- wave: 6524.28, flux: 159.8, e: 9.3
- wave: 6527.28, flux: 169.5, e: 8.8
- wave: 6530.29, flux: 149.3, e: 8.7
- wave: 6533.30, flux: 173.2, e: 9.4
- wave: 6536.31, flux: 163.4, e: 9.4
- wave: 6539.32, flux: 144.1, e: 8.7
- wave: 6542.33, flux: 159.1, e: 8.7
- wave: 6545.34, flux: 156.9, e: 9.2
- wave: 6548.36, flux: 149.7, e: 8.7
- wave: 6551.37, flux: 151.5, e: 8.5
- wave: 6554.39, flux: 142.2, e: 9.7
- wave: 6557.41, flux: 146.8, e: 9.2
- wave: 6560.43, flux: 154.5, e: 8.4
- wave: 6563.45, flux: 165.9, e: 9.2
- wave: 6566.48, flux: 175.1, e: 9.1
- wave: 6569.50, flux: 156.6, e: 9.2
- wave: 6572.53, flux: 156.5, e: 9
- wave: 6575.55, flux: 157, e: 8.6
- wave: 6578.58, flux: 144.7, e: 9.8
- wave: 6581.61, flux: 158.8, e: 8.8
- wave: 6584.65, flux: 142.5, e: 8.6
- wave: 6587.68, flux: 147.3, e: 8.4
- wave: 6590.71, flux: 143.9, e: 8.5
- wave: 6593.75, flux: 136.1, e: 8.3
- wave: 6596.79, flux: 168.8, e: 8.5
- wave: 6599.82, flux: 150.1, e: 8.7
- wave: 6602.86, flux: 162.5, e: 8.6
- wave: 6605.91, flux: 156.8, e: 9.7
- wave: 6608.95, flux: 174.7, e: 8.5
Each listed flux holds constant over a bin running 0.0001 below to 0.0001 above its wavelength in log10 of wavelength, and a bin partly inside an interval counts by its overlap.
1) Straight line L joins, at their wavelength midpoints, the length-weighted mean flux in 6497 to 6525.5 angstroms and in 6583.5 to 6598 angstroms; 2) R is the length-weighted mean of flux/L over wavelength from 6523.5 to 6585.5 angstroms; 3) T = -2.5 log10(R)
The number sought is -0.057 mag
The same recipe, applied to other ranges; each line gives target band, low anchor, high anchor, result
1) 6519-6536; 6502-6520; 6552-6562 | -0.090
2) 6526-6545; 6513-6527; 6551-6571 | -0.035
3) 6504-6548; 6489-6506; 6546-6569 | -0.022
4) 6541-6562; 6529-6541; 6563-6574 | 0.062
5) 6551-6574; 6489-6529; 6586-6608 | -0.031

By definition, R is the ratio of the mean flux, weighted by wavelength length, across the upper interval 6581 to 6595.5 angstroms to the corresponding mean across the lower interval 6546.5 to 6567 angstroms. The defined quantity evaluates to 0.94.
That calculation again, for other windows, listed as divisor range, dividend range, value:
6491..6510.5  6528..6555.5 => 1.04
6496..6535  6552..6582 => 1.02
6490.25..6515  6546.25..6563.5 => 1.02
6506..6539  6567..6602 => 0.98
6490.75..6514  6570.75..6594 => 1.01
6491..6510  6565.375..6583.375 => 1.06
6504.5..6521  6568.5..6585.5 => 1.04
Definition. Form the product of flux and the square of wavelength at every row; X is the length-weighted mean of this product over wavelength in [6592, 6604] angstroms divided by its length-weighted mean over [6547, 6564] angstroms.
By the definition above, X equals 1.0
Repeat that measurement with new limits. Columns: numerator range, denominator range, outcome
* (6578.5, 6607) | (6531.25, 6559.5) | 1.00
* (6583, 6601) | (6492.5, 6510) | 1.02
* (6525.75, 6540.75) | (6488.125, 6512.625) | 1.09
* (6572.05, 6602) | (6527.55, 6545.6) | 0.97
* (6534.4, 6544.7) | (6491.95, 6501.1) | 1.07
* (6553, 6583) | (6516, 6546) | 1.00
